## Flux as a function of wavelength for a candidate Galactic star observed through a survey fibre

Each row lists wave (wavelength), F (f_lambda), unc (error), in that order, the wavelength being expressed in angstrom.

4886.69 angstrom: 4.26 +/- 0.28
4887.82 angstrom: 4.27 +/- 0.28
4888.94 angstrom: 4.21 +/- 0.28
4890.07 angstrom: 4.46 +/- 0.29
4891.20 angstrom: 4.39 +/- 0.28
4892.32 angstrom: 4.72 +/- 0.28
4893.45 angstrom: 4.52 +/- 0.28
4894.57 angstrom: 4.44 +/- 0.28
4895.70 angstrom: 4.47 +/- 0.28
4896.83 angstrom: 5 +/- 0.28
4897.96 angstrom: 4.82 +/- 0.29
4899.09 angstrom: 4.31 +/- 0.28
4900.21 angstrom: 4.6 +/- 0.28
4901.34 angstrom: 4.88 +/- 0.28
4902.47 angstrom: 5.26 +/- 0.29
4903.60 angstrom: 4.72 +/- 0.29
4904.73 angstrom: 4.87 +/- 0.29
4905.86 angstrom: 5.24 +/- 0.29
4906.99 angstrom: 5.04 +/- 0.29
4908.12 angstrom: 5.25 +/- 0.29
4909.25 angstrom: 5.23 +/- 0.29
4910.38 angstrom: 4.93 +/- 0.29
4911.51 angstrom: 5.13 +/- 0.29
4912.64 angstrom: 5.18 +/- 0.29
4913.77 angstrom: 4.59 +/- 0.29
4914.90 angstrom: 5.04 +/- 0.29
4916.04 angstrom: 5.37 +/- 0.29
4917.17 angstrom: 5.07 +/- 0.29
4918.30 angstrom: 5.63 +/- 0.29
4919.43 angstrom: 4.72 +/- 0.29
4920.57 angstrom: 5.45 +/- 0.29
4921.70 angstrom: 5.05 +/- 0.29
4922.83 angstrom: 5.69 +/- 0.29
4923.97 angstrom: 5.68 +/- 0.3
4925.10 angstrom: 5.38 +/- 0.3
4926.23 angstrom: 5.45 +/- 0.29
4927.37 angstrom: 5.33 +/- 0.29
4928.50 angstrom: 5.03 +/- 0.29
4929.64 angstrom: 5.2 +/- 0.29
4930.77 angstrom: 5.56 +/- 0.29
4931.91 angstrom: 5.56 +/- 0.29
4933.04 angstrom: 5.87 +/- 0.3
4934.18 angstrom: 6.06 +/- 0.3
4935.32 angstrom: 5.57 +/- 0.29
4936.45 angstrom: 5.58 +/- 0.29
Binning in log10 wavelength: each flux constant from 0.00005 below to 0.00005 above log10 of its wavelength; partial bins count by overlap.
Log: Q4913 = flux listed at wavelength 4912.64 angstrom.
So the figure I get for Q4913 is 5.18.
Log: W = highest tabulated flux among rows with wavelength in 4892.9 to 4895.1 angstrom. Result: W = 4.52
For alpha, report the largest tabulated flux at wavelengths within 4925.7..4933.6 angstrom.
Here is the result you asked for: 5.87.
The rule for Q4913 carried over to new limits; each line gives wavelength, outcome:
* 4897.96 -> 4.82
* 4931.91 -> 5.56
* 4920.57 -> 5.45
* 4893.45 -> 4.52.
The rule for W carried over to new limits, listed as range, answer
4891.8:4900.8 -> 5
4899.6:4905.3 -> 5.26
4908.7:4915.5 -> 5.23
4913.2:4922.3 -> 5.63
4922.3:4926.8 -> 5.69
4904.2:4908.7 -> 5.25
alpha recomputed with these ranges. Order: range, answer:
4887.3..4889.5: 4.27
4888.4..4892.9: 4.72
